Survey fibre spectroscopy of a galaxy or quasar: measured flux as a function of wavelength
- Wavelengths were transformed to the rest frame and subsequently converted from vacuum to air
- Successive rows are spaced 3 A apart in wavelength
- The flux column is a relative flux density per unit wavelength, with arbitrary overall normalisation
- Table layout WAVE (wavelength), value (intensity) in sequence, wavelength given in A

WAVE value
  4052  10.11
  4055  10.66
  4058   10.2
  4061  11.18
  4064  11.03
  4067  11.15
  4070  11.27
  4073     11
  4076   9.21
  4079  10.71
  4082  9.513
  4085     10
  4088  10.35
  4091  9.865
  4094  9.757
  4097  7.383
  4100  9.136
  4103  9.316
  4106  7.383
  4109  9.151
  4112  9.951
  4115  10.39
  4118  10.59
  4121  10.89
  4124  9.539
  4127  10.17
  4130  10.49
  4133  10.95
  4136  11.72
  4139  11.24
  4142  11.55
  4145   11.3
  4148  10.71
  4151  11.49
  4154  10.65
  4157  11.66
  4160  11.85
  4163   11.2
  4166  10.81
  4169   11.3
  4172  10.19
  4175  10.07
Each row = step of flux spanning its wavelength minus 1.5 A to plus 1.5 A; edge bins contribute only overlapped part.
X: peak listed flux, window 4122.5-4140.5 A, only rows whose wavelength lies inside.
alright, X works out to 11.72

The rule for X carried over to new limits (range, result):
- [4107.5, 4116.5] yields 10.39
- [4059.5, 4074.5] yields 11.27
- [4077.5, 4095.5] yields 10.71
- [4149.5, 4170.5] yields 11.85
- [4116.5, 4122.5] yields 10.89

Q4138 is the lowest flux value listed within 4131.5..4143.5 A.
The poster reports 10.95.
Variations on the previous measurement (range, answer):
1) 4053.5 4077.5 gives 9.21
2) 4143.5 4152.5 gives 10.71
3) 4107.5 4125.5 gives 9.151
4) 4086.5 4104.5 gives 7.383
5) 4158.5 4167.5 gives 10.81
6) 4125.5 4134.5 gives 10.17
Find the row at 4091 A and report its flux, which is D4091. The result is 9.865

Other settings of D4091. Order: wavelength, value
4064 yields 11.03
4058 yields 10.2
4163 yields 11.2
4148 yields 10.71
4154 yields 10.65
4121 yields 10.89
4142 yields 11.55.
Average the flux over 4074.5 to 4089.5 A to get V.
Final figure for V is 9.96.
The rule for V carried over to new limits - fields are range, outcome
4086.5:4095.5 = 9.99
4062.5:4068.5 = 11.1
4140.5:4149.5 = 11.2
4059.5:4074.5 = 11.1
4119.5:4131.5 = 10.3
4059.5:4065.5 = 11.1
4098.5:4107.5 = 8.61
